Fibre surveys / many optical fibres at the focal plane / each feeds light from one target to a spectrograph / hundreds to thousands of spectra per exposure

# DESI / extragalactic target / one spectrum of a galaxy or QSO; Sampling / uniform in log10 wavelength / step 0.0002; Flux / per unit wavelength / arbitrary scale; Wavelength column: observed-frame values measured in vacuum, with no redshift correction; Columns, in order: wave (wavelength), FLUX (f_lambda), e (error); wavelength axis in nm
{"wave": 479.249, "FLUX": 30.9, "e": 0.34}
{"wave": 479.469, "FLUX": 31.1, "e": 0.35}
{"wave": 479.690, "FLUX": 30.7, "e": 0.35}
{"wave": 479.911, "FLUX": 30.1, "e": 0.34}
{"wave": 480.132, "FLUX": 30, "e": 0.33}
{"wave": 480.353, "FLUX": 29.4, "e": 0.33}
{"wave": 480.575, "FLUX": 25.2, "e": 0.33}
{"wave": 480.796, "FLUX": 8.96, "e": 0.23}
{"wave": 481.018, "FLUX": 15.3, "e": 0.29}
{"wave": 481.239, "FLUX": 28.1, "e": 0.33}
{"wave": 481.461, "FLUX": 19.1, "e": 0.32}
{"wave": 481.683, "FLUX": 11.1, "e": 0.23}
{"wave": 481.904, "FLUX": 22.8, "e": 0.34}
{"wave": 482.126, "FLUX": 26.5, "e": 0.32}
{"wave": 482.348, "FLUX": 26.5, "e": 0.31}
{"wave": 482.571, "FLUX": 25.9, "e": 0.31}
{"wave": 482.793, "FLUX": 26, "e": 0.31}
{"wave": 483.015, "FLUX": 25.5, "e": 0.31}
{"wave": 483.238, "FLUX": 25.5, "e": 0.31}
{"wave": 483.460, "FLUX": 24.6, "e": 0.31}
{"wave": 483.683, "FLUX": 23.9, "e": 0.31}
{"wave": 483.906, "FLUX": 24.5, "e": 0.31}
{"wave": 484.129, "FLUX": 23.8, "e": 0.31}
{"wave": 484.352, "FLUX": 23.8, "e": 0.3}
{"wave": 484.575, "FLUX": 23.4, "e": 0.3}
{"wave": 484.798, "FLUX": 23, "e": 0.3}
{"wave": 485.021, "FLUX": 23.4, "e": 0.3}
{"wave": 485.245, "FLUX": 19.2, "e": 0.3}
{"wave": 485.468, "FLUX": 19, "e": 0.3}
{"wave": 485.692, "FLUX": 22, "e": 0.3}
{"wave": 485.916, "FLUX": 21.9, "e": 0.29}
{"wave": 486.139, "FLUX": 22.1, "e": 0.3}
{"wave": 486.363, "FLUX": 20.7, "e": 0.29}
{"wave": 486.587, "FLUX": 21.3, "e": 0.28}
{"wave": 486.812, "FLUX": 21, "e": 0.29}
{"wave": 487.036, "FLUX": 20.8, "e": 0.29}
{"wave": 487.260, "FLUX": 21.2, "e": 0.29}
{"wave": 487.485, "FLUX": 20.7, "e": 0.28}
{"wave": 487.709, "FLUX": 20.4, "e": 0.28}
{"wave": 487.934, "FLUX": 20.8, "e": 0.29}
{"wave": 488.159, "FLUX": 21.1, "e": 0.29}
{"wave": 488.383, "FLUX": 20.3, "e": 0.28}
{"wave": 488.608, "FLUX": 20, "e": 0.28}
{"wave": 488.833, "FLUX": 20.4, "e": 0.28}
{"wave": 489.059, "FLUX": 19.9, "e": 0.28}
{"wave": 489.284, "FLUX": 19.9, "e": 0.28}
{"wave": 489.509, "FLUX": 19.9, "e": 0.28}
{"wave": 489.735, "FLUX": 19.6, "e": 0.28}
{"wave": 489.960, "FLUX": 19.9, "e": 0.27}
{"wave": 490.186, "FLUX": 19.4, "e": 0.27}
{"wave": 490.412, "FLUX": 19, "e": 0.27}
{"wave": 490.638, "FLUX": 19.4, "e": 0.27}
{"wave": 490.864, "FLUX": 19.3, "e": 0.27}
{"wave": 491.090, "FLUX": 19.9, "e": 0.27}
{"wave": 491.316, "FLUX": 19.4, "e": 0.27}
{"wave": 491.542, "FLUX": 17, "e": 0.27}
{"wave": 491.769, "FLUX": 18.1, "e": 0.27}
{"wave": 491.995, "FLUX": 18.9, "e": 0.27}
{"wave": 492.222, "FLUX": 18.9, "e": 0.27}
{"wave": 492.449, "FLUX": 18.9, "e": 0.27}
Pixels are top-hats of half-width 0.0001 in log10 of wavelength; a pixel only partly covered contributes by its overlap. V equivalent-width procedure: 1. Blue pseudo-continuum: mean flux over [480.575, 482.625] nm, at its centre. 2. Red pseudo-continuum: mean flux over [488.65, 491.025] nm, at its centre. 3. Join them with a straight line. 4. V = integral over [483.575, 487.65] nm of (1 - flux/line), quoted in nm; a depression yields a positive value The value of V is -0.37 nm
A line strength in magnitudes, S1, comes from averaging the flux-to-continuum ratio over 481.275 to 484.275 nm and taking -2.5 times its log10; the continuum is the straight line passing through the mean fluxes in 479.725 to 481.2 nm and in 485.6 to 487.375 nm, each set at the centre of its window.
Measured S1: -0.038 mag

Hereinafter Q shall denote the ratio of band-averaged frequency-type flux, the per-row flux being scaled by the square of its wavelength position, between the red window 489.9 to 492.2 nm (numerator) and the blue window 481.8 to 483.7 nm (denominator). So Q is 0.78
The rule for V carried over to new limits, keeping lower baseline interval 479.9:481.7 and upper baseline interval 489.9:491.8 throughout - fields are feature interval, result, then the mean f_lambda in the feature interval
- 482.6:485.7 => -0.36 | 23.5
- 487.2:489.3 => -0.07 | 20.5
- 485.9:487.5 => -0.07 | 21.2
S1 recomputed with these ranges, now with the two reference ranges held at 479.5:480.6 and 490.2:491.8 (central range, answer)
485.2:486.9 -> 0.13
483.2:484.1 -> 0.07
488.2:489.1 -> 0.05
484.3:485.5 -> 0.13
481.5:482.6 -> 0.24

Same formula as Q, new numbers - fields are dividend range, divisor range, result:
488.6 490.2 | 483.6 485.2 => 0.86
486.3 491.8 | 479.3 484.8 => 0.85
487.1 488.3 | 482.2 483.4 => 0.82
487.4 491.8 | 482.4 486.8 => 0.87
